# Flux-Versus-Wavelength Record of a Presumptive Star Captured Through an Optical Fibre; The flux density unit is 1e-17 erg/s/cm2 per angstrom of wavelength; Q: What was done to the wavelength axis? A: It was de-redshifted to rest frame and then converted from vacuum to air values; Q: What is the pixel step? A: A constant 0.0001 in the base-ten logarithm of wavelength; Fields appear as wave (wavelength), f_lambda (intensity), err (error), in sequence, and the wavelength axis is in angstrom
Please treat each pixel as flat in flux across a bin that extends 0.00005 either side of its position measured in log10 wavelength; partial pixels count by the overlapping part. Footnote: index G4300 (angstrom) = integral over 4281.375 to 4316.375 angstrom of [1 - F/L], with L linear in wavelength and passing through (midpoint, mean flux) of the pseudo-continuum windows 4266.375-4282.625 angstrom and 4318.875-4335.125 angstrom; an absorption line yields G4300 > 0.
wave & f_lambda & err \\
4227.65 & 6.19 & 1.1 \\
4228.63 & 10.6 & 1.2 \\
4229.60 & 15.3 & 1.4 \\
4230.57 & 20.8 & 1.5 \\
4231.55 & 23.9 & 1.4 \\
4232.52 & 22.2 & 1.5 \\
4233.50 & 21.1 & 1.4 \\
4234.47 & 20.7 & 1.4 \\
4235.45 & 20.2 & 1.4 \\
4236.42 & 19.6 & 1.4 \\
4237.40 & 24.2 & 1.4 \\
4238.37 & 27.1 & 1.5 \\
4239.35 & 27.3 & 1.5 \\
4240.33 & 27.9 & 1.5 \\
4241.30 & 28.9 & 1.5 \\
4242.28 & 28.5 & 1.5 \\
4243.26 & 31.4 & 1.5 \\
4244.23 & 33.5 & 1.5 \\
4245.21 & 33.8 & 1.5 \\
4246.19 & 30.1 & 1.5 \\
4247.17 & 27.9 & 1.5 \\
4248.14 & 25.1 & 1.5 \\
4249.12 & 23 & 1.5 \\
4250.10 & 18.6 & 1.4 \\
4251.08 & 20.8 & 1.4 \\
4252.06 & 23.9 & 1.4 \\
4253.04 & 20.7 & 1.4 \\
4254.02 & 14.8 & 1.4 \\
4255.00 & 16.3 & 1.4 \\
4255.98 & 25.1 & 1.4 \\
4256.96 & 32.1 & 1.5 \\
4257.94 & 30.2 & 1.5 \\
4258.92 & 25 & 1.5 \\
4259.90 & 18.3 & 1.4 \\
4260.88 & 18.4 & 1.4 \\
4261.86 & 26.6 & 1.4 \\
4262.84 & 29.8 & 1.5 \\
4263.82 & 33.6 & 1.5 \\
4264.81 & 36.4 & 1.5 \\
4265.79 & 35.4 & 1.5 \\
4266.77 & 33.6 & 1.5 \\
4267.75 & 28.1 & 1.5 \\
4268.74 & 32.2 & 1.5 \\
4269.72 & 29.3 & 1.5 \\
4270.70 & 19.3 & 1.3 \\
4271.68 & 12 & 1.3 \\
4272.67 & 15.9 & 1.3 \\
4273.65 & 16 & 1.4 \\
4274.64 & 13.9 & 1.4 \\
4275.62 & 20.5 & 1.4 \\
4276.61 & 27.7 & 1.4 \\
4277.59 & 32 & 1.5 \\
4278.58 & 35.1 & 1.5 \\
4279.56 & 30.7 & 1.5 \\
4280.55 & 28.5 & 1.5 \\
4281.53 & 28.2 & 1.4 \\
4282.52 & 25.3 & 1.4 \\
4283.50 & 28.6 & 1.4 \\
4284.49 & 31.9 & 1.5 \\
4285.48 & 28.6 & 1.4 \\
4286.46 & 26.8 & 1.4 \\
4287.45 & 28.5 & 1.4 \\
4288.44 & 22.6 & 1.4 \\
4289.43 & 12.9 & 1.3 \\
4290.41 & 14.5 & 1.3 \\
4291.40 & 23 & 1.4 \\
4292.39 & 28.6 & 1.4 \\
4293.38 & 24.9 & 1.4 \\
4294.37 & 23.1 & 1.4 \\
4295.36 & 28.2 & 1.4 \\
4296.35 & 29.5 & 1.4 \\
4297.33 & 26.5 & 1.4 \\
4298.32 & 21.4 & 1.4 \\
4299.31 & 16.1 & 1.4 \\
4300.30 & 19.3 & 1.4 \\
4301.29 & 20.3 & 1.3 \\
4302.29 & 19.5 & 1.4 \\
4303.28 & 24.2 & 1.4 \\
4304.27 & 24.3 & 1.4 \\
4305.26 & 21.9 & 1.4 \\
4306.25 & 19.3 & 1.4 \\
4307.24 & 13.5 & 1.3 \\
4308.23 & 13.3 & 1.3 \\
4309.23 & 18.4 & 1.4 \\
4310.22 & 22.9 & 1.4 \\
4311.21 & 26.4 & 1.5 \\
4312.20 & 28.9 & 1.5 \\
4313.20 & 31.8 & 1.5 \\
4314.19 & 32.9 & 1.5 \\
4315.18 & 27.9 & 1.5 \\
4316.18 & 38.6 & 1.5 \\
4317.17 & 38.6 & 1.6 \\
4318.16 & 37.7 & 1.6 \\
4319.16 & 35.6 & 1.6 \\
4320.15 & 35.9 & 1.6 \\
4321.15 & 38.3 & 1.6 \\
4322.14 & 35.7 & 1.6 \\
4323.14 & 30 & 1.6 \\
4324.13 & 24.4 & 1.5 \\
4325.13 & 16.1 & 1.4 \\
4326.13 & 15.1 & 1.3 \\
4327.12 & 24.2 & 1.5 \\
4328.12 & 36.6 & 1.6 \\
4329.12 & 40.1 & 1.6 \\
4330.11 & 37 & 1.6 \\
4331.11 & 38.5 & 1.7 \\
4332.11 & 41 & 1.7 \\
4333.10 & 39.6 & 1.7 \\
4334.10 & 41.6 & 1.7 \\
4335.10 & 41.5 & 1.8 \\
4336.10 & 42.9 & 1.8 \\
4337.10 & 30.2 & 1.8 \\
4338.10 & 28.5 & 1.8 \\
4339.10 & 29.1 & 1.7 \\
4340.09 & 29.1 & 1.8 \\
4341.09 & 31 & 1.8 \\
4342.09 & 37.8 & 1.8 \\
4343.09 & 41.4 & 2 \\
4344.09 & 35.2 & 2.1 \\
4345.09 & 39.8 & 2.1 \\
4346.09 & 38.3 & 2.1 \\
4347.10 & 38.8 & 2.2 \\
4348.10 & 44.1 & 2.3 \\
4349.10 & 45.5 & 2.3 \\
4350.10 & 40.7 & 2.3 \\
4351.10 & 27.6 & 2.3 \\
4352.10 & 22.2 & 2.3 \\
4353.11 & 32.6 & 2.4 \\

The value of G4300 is 5.8 angstrom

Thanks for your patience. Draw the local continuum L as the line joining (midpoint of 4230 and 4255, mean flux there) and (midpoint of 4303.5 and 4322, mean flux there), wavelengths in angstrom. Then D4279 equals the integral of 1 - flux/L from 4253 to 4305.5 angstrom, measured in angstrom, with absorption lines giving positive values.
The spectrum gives 3.15 angstrom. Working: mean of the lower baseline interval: 24.4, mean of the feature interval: 24.8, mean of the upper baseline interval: 28.2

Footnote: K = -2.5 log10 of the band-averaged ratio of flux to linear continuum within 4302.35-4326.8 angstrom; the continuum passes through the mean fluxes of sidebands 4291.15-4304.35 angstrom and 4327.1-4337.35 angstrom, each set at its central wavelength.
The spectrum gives 0.142 mag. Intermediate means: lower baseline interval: 23.5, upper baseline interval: 38.3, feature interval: 27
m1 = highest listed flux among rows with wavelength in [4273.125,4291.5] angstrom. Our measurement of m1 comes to 35.1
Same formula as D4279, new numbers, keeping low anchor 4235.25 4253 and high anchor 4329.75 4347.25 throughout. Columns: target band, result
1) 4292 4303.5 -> 3.1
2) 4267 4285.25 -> 2.6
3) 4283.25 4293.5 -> 2.2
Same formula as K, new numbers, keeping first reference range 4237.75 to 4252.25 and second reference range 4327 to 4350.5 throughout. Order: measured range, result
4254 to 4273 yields 0.128 mag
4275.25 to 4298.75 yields 0.207 mag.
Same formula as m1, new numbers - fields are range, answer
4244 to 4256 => 33.8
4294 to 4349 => 44.1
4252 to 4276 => 36.4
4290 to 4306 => 29.5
